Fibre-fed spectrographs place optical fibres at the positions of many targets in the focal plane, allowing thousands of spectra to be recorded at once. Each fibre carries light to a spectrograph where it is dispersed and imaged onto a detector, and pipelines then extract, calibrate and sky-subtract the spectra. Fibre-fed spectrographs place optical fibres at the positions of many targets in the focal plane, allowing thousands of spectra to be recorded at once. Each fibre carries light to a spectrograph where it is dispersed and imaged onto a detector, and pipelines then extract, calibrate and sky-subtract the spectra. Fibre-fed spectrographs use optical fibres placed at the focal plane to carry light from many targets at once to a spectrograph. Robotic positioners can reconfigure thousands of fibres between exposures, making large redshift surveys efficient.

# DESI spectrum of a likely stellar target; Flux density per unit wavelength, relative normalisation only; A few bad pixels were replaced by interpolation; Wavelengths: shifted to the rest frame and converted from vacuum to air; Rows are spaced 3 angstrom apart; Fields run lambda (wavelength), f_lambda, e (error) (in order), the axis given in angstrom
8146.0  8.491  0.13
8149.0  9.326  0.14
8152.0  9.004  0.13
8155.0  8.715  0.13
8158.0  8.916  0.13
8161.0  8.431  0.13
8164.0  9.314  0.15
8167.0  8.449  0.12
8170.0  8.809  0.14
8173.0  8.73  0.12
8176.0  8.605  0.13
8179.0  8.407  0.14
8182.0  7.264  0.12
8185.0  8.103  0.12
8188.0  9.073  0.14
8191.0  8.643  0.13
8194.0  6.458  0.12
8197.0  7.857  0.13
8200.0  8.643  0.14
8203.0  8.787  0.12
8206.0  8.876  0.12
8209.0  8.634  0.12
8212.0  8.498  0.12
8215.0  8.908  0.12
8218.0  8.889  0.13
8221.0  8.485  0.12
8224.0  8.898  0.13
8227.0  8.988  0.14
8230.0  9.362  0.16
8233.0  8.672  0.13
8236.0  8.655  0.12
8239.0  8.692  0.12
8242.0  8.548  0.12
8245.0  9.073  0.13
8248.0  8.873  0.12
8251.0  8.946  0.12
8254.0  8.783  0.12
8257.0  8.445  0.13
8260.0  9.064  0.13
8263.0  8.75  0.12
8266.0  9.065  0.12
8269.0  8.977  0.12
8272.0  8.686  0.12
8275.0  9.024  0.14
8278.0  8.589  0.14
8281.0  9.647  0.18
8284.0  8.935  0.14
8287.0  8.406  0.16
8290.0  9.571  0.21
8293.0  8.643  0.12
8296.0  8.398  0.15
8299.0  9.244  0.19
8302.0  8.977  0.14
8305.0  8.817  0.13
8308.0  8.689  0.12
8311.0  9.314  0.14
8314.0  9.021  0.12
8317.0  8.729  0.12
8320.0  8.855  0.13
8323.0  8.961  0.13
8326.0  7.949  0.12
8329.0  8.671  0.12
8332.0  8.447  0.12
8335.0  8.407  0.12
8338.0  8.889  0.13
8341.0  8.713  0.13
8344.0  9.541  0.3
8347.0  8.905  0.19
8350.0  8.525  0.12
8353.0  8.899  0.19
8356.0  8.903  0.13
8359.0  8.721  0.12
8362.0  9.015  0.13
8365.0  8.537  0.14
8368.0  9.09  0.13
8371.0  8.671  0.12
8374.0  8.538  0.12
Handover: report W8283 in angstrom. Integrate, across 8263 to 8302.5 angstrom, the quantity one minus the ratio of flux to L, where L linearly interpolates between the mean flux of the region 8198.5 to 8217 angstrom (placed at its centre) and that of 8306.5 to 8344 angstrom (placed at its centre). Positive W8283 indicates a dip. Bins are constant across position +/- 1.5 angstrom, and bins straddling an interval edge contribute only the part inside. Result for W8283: -0.8 angstrom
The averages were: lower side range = 8.73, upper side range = 8.75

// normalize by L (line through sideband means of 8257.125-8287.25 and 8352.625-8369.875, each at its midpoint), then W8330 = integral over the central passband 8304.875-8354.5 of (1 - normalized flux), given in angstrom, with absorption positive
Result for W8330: 0.5 angstrom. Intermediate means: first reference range 8.91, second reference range 8.85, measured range 8.78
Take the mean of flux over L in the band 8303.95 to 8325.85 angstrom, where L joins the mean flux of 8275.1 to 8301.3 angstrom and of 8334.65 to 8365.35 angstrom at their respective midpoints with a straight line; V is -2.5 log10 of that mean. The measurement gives 0.01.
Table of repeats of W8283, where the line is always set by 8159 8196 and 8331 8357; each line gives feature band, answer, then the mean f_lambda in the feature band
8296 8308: -0.3 angstrom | 8.9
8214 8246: -1.2 angstrom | 8.83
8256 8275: -0.6 angstrom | 8.86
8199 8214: -0.5 angstrom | 8.7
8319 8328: 0.2 angstrom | 8.58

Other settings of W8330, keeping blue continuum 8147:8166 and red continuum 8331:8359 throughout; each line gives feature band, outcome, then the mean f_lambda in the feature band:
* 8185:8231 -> 1.6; 8.58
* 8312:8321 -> -0.1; 8.89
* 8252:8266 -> 0.1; 8.8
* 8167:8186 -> 1.2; 8.34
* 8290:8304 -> -0.1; 8.9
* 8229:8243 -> 0.2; 8.77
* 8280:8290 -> -0.2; 9.05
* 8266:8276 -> -0.1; 8.91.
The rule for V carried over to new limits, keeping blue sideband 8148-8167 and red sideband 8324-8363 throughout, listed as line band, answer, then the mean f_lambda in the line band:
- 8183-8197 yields 0.11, 8.02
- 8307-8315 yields -0.03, 9.03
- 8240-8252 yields 0.00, 8.85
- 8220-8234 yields -0.01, 8.9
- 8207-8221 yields 0.02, 8.71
